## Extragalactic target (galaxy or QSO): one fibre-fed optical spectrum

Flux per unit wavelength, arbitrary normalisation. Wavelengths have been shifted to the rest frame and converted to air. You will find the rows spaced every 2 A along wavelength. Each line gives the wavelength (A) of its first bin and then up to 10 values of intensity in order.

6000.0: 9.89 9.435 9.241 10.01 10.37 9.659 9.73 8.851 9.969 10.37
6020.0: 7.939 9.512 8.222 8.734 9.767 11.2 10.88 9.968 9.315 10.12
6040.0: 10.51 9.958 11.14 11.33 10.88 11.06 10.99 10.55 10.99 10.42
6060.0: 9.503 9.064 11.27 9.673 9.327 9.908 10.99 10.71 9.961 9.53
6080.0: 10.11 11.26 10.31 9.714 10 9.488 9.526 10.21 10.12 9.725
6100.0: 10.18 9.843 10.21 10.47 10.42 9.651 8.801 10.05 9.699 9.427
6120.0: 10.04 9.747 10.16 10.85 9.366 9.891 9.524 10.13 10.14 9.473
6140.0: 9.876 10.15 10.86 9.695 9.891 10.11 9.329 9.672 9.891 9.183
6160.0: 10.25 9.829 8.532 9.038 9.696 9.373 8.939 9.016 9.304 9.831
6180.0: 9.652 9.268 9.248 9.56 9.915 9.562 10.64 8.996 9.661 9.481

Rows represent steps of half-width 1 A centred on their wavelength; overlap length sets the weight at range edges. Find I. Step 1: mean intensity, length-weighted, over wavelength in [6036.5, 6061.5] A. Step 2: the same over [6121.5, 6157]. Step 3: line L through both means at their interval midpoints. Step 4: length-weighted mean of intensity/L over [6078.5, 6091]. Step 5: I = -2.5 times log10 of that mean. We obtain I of 0.02 mag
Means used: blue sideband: 10.6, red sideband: 9.93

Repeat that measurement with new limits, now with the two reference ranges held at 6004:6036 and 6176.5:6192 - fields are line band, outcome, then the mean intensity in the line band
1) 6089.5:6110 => -0.041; 10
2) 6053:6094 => -0.052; 10.1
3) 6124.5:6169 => -0.017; 9.79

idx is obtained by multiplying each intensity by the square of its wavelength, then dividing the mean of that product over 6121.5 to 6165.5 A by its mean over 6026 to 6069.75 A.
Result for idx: 0.98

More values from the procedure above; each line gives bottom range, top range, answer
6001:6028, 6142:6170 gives 1.08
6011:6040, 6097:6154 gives 1.06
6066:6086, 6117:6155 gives 0.99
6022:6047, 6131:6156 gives 1.02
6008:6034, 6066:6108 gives 1.07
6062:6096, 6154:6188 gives 0.96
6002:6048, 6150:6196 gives 1.01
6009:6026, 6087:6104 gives 1.10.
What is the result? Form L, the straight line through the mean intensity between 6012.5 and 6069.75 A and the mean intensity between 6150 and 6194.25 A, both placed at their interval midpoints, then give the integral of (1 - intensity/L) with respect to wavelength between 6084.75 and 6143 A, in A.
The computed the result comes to -0.9 A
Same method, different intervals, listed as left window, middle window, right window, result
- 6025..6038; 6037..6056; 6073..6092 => -1.4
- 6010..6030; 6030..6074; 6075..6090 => -3.1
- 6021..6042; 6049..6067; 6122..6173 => -1.1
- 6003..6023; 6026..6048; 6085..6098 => -1.6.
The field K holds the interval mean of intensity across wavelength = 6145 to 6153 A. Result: 9.76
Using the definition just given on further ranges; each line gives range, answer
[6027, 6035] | 10.5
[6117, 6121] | 9.73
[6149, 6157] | 9.75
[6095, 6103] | 9.97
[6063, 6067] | 10.5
